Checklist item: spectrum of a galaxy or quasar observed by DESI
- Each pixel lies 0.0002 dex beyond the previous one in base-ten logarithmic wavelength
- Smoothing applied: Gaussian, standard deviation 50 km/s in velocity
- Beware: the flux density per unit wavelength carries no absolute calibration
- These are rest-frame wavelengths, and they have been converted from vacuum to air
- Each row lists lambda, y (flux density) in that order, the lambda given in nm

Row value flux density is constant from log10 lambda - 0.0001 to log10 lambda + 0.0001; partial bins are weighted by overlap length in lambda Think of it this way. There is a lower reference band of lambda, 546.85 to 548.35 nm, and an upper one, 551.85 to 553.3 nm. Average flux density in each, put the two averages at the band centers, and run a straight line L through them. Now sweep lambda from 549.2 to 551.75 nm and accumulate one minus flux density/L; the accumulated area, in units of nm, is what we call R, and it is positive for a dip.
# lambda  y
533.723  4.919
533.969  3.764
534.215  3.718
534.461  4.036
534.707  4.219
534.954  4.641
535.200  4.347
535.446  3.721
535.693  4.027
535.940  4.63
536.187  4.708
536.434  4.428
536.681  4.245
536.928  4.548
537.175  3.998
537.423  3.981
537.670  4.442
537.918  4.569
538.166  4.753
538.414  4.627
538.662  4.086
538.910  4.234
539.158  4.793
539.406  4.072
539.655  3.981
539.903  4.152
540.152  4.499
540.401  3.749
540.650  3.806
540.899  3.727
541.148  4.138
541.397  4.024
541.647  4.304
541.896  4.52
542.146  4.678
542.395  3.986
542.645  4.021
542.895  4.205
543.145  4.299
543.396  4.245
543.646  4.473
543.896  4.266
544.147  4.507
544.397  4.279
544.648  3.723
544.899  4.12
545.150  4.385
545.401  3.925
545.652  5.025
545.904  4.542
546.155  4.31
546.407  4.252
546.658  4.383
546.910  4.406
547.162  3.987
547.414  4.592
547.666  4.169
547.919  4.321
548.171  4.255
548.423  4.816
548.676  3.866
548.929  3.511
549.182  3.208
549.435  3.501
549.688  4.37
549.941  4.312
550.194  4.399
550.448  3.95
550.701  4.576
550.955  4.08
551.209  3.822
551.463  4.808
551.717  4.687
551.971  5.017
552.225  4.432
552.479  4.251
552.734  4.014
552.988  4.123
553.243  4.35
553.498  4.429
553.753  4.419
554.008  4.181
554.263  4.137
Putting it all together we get 0.09 nm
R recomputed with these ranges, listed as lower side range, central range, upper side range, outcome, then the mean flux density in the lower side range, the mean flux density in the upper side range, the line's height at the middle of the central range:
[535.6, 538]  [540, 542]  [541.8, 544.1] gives 0.11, 4.36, 4.3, 4.32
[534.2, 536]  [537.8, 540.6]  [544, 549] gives -0.06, 4.18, 4.28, 4.21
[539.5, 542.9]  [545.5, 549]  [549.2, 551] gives -0.18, 4.12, 4.12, 4.12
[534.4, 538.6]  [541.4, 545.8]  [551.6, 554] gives 0.09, 4.35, 4.4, 4.37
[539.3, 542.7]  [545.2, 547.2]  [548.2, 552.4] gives -0.10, 4.12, 4.21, 4.17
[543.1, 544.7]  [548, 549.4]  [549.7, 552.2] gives 0.14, 4.28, 4.41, 4.36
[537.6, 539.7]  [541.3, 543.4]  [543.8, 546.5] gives 0.04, 4.41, 4.3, 4.35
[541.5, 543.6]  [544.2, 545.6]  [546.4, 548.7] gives 0.05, 4.29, 4.33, 4.31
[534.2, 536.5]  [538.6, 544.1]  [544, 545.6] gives 0.03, 4.27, 4.2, 4.22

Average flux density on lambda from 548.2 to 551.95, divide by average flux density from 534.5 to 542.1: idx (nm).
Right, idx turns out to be 0.98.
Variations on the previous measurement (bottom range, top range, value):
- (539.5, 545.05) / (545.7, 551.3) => 1.00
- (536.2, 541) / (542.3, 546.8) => 1.00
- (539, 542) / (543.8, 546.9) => 1.04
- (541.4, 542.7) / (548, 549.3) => 0.92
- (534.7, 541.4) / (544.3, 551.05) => 0.98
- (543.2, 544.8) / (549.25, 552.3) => 1.01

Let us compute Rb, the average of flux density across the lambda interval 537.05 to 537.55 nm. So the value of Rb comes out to 4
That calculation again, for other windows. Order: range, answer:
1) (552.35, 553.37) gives 4.19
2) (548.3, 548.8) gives 4.34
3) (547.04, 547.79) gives 4.25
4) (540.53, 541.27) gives 3.89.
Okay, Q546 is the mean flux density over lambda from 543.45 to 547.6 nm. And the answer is 4.32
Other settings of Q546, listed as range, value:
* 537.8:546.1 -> 4.26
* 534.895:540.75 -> 4.29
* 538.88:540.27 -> 4.29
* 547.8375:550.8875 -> 4.09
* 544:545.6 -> 4.2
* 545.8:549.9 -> 4.16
